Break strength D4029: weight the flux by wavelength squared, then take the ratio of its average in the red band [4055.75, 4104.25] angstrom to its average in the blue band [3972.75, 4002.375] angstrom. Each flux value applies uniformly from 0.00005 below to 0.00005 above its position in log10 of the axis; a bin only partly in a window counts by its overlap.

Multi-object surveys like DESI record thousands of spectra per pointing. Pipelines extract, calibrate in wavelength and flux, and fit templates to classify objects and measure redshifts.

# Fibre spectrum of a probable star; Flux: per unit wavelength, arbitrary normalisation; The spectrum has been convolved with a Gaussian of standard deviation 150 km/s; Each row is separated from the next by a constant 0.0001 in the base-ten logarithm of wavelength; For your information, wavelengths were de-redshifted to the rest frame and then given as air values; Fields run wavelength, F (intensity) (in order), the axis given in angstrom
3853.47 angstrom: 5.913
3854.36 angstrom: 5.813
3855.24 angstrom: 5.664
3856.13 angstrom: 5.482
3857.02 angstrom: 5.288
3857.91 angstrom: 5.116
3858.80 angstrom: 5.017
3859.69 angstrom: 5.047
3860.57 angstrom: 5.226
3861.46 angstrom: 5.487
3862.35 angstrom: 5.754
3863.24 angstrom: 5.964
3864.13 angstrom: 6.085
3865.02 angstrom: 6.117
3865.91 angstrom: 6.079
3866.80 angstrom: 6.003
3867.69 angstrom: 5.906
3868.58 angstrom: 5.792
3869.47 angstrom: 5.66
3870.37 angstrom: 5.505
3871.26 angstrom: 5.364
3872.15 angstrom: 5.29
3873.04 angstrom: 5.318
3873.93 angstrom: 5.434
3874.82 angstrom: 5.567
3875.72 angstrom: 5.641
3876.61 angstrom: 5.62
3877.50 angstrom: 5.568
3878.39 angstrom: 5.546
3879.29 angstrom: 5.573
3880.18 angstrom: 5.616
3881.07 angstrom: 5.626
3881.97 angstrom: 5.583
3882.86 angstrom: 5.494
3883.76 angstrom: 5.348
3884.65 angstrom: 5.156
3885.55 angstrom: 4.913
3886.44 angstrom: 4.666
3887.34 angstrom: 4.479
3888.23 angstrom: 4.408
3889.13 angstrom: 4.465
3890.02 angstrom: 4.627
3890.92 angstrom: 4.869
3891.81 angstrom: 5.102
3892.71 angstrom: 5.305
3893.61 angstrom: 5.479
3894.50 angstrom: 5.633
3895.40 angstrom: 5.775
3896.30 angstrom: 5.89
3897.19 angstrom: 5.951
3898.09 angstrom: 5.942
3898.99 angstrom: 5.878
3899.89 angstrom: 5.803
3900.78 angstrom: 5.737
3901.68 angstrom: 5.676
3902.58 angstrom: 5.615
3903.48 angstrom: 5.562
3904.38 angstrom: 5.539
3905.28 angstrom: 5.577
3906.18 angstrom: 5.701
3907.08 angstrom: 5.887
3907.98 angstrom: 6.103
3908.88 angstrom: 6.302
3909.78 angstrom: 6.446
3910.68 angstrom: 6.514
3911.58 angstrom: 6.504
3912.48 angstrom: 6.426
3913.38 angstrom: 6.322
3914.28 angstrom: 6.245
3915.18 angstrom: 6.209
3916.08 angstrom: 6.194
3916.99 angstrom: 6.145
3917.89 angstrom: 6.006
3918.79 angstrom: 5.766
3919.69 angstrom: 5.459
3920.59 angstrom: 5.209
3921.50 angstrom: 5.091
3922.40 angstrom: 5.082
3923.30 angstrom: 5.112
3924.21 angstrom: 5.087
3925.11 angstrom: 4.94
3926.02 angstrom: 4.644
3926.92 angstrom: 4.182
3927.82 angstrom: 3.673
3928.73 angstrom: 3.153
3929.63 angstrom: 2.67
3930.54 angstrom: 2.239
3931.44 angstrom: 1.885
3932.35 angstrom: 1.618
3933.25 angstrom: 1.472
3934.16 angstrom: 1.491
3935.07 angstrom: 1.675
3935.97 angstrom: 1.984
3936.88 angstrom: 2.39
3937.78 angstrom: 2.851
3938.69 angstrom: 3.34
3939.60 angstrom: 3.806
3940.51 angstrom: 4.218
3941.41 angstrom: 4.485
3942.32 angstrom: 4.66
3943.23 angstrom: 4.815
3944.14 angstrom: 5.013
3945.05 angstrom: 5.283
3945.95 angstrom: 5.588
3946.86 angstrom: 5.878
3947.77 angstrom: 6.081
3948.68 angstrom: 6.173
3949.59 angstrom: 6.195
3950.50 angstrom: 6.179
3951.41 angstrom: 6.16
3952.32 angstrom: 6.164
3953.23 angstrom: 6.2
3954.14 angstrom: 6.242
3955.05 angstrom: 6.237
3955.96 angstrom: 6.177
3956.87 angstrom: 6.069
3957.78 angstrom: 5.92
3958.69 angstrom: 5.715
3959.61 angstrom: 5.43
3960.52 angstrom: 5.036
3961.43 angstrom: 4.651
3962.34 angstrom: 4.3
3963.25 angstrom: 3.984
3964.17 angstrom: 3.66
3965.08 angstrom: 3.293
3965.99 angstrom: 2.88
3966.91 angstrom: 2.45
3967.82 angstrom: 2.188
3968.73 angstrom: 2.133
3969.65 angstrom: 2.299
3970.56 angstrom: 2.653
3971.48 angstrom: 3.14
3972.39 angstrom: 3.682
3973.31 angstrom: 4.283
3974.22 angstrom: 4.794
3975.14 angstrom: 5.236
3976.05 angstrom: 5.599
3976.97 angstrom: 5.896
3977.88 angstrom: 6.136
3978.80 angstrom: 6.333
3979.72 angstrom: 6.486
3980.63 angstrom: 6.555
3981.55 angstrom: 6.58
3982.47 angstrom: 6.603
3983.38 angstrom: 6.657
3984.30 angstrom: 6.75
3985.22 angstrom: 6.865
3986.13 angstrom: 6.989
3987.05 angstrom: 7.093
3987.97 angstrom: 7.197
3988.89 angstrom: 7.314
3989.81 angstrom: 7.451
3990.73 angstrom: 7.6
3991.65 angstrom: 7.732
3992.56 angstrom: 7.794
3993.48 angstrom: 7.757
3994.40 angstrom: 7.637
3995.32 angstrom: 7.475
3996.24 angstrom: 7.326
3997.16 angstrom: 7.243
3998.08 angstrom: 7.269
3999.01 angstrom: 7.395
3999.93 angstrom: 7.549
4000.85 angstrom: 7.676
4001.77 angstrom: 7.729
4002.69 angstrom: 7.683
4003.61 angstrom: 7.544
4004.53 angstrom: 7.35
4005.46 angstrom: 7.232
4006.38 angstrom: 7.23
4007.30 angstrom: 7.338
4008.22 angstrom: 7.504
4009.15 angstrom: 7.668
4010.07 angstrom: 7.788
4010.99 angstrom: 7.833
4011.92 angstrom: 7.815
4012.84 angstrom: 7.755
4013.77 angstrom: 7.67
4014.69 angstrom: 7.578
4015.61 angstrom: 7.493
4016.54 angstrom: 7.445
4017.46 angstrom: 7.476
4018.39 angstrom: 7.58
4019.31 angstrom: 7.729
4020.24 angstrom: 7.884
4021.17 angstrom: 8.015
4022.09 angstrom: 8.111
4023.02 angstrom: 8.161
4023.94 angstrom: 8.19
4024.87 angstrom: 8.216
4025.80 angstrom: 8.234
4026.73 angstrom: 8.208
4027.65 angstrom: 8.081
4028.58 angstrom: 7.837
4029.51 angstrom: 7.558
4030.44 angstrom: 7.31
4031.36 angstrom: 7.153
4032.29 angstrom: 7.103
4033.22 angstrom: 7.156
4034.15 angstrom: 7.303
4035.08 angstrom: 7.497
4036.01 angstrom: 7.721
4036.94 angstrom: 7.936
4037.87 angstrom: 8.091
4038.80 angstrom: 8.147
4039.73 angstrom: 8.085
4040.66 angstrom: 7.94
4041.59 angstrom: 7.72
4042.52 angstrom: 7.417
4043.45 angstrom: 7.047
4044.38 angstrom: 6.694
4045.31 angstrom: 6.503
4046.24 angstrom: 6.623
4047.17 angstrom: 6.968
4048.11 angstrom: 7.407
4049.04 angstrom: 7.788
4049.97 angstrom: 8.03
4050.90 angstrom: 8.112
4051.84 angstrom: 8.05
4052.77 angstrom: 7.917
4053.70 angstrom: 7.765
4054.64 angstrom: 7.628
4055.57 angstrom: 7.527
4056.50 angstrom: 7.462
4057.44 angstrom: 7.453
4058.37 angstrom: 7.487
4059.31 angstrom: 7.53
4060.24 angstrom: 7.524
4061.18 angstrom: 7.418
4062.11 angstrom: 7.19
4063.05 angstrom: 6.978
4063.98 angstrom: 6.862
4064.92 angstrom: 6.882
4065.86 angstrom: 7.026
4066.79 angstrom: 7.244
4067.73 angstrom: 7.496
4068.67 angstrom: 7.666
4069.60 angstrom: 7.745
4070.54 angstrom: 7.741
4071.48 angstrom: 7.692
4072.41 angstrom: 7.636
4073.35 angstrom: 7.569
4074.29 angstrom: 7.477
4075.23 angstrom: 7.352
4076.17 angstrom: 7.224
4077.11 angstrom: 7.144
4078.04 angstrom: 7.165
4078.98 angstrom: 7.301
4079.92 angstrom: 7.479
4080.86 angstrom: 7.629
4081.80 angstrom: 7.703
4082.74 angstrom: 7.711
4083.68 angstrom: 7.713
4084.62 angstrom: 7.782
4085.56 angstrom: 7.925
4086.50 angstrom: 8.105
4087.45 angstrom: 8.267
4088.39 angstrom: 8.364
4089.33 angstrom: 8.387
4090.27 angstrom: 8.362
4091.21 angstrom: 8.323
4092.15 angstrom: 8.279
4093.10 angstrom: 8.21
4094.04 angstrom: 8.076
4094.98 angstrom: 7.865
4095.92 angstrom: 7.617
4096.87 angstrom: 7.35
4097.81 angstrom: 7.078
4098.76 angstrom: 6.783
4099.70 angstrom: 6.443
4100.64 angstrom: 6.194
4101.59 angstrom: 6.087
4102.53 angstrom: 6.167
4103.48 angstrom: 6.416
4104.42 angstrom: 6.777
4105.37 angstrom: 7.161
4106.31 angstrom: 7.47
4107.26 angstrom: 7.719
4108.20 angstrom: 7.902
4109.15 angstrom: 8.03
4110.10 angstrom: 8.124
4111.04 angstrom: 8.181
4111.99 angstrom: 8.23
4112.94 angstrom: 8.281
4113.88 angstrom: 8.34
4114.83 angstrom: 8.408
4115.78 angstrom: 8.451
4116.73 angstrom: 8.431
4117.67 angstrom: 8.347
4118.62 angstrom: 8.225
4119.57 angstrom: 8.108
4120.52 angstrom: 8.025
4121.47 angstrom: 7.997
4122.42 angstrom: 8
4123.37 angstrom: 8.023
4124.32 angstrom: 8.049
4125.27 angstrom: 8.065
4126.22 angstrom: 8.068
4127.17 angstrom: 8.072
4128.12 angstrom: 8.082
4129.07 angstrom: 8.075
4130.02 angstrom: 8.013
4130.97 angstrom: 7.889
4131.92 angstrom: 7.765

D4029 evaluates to 1.14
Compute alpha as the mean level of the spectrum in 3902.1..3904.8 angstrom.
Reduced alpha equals 5.57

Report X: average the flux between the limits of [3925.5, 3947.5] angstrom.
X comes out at 3.49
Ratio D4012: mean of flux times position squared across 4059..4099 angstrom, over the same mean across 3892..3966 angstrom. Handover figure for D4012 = 1.64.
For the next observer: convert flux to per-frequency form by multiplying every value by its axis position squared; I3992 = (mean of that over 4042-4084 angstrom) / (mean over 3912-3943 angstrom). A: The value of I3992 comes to 1.9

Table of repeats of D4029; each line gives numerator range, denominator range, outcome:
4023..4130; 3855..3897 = 1.56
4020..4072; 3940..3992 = 1.46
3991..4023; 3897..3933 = 1.53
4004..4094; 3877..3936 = 1.63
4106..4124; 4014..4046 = 1.11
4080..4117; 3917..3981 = 1.85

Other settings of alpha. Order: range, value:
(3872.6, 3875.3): 5.43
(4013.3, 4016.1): 7.57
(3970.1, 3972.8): 3.15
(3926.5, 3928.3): 3.91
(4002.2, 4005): 7.52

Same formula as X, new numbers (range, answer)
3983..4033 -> 7.56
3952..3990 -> 5.25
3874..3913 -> 5.56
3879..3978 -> 4.87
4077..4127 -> 7.75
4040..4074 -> 7.44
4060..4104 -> 7.46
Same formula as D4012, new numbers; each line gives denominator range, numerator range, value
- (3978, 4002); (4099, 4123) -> 1.13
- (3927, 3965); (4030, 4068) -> 1.78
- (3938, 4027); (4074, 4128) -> 1.31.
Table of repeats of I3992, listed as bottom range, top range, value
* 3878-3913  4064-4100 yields 1.51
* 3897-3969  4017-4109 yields 1.66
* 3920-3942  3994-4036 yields 2.31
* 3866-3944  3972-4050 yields 1.54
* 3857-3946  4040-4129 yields 1.66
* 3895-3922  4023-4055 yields 1.38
